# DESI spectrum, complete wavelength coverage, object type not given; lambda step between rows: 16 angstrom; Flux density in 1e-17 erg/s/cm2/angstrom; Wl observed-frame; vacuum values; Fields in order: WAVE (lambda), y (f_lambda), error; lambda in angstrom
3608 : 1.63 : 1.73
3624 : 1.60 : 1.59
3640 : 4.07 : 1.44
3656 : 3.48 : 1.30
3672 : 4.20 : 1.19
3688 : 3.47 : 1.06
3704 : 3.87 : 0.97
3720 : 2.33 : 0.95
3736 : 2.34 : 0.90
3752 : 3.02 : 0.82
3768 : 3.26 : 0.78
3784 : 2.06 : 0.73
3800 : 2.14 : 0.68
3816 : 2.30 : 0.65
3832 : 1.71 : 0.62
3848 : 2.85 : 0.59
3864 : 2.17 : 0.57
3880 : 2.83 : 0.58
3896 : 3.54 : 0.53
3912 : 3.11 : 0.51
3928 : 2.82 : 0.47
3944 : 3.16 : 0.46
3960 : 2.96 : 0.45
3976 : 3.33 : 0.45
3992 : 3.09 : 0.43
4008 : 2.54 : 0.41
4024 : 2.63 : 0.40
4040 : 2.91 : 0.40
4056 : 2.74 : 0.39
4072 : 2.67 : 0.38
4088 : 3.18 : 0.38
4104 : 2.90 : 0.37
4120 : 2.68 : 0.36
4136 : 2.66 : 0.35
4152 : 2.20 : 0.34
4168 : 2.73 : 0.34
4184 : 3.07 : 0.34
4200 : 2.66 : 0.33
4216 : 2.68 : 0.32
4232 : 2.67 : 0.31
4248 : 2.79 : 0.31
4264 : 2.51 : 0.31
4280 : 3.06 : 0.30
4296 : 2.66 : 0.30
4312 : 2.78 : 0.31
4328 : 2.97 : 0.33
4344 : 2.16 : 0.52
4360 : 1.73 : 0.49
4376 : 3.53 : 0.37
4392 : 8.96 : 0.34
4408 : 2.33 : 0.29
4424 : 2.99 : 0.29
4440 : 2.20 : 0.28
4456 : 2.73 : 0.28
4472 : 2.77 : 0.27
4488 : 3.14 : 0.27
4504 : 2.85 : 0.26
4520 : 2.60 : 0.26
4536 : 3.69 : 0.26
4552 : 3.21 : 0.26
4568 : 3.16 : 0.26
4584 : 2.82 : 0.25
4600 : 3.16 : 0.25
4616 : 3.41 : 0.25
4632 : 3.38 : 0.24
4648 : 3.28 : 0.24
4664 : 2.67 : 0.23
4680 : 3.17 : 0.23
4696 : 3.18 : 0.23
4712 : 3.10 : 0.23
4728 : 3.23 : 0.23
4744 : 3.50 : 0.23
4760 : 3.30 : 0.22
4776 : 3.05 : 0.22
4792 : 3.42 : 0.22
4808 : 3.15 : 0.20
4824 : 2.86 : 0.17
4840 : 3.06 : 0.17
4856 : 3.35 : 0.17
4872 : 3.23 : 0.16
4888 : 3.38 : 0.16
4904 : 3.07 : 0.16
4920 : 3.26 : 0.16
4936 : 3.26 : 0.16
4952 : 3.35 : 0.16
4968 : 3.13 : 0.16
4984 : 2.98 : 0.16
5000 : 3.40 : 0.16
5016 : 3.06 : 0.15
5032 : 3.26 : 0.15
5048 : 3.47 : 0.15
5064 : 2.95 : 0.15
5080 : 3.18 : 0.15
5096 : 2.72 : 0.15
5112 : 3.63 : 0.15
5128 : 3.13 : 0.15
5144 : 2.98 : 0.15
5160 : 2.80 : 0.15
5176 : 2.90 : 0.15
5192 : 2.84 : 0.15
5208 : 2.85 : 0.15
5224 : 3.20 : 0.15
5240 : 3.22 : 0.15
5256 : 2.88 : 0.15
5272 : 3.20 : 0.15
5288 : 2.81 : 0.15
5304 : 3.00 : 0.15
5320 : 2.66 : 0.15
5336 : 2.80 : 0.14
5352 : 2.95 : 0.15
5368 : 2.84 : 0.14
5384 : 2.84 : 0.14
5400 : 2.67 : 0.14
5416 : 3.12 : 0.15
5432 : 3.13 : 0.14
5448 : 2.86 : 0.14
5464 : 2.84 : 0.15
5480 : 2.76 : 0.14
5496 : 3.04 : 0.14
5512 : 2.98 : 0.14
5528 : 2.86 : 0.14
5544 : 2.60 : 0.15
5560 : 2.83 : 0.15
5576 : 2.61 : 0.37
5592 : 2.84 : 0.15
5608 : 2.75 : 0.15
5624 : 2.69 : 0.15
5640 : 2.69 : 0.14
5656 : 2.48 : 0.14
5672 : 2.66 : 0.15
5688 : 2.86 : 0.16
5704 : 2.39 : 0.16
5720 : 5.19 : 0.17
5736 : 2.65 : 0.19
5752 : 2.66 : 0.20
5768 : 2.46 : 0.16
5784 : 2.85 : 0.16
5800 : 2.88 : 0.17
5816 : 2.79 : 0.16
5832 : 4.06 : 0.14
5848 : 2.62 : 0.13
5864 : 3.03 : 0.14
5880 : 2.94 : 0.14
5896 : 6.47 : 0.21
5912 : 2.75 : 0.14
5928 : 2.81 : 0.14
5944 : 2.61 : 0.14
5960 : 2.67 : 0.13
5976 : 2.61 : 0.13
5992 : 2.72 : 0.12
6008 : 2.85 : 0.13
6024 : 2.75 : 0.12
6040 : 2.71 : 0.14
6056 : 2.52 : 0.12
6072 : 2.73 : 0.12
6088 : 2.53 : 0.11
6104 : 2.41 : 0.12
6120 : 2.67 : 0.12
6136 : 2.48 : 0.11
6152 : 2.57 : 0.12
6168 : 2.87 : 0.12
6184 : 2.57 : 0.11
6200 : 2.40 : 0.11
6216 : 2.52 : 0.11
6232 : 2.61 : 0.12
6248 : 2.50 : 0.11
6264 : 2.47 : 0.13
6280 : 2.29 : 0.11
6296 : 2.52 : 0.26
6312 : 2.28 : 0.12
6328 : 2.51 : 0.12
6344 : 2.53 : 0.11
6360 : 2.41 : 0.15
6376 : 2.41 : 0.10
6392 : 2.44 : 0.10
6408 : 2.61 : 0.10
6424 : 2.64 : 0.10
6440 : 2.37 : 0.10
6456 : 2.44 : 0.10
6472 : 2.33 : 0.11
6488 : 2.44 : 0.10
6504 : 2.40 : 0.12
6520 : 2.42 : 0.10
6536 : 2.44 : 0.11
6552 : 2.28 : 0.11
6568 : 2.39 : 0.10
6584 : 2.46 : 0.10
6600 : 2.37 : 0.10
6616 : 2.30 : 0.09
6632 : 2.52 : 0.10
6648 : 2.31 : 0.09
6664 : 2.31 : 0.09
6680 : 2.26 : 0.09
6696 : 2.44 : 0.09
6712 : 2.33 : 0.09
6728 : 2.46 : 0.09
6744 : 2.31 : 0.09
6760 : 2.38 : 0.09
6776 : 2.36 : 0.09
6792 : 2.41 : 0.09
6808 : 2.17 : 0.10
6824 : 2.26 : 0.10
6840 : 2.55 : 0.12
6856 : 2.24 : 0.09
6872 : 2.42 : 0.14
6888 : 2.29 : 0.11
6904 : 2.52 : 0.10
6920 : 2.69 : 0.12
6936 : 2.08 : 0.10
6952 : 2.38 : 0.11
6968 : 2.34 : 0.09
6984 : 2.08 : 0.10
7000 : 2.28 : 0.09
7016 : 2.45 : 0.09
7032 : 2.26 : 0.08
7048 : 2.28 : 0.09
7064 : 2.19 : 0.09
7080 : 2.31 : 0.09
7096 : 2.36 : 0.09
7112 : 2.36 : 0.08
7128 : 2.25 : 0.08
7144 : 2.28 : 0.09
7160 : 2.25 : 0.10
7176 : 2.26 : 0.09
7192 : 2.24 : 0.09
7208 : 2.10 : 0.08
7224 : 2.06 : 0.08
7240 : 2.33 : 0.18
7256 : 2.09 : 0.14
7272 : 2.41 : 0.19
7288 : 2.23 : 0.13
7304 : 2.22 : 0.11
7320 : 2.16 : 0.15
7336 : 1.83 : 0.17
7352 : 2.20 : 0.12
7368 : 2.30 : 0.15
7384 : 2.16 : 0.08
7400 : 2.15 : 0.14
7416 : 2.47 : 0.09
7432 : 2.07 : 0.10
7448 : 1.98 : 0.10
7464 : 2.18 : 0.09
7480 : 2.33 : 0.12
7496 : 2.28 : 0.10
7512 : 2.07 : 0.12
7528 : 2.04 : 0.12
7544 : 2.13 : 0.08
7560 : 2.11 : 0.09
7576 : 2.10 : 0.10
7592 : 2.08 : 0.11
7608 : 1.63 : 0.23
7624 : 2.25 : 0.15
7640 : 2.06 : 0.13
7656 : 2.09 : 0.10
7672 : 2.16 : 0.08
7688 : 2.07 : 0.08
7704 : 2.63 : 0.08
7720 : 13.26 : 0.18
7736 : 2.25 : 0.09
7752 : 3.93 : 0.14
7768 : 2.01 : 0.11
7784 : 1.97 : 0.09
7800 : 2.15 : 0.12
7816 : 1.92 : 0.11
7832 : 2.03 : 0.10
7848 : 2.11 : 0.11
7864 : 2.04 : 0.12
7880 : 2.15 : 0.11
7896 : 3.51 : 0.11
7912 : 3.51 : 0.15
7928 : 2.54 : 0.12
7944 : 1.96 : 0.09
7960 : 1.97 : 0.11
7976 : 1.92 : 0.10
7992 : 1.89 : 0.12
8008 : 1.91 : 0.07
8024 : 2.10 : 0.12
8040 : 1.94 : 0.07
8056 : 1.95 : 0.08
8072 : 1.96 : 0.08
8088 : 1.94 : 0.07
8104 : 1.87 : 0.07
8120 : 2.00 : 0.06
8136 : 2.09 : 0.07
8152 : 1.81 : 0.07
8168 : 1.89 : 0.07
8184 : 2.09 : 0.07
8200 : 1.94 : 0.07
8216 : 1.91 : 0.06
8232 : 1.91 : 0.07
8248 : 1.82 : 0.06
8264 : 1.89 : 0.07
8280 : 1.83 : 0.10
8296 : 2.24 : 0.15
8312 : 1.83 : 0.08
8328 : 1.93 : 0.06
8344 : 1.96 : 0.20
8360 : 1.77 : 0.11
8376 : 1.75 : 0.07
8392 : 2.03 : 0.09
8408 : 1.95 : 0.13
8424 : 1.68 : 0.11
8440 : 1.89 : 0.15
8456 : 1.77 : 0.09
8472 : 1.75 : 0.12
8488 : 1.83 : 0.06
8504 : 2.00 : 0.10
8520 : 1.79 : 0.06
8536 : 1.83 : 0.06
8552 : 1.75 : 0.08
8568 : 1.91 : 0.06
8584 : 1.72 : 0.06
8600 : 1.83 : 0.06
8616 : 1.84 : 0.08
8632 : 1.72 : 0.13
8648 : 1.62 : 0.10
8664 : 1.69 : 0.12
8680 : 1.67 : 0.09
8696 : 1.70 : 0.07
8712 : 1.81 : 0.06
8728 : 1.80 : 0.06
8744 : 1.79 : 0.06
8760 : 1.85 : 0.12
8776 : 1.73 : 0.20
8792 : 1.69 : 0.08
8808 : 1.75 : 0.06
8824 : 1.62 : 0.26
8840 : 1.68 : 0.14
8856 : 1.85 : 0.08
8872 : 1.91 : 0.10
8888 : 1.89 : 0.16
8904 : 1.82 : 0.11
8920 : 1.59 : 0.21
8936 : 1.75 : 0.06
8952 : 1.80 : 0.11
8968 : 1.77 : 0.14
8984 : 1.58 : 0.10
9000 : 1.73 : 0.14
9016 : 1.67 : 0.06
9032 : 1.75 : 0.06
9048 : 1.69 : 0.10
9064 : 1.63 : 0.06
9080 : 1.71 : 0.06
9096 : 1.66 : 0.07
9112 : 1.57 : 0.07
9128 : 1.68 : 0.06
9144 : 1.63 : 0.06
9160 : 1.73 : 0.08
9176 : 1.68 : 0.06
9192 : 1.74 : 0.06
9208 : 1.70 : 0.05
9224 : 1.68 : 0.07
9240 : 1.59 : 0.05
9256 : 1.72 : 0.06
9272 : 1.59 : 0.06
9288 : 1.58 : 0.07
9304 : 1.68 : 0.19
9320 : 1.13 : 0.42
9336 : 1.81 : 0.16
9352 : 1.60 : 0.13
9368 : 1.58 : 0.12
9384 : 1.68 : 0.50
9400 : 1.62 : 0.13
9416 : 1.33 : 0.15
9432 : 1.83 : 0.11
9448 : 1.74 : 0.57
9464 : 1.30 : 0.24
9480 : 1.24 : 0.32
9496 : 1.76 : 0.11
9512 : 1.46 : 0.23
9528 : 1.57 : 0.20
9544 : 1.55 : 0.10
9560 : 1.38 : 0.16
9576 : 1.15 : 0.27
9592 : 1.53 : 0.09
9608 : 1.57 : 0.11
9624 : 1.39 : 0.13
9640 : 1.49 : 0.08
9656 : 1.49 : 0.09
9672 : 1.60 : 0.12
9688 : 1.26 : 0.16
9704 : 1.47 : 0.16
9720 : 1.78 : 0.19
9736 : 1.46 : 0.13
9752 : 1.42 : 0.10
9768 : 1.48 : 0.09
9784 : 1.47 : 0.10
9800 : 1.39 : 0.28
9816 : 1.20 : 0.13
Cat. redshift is 0.18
